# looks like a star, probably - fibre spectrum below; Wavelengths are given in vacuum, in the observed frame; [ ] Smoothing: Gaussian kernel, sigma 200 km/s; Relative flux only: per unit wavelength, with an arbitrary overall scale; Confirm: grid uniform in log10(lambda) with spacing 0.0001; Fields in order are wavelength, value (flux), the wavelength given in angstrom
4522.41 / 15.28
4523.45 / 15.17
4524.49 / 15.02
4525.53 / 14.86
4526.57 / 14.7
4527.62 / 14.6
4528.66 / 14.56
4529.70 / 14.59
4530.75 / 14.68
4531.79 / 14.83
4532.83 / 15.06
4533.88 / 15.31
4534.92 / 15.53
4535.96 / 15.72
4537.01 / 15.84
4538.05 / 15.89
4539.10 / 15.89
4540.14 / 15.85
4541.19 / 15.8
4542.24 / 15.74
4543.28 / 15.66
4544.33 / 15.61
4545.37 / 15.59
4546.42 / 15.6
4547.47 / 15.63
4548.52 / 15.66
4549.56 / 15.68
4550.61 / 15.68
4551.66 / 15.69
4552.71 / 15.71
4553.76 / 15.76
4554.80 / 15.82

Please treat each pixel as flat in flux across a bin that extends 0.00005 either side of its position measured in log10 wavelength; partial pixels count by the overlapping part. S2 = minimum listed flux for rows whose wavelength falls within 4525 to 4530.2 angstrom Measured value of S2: 14.56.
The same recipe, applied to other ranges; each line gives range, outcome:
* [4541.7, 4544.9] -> 15.61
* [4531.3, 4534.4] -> 14.83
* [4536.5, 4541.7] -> 15.8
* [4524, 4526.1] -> 14.86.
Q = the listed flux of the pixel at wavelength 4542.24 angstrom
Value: 15.74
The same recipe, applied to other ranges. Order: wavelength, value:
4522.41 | 15.28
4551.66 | 15.69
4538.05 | 15.89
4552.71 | 15.71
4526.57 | 14.7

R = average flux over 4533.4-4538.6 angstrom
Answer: 15.7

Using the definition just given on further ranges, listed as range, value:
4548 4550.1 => 15.7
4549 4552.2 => 15.7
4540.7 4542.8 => 15.8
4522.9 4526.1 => 15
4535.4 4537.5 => 15.8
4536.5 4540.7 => 15.9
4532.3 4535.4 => 15.3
